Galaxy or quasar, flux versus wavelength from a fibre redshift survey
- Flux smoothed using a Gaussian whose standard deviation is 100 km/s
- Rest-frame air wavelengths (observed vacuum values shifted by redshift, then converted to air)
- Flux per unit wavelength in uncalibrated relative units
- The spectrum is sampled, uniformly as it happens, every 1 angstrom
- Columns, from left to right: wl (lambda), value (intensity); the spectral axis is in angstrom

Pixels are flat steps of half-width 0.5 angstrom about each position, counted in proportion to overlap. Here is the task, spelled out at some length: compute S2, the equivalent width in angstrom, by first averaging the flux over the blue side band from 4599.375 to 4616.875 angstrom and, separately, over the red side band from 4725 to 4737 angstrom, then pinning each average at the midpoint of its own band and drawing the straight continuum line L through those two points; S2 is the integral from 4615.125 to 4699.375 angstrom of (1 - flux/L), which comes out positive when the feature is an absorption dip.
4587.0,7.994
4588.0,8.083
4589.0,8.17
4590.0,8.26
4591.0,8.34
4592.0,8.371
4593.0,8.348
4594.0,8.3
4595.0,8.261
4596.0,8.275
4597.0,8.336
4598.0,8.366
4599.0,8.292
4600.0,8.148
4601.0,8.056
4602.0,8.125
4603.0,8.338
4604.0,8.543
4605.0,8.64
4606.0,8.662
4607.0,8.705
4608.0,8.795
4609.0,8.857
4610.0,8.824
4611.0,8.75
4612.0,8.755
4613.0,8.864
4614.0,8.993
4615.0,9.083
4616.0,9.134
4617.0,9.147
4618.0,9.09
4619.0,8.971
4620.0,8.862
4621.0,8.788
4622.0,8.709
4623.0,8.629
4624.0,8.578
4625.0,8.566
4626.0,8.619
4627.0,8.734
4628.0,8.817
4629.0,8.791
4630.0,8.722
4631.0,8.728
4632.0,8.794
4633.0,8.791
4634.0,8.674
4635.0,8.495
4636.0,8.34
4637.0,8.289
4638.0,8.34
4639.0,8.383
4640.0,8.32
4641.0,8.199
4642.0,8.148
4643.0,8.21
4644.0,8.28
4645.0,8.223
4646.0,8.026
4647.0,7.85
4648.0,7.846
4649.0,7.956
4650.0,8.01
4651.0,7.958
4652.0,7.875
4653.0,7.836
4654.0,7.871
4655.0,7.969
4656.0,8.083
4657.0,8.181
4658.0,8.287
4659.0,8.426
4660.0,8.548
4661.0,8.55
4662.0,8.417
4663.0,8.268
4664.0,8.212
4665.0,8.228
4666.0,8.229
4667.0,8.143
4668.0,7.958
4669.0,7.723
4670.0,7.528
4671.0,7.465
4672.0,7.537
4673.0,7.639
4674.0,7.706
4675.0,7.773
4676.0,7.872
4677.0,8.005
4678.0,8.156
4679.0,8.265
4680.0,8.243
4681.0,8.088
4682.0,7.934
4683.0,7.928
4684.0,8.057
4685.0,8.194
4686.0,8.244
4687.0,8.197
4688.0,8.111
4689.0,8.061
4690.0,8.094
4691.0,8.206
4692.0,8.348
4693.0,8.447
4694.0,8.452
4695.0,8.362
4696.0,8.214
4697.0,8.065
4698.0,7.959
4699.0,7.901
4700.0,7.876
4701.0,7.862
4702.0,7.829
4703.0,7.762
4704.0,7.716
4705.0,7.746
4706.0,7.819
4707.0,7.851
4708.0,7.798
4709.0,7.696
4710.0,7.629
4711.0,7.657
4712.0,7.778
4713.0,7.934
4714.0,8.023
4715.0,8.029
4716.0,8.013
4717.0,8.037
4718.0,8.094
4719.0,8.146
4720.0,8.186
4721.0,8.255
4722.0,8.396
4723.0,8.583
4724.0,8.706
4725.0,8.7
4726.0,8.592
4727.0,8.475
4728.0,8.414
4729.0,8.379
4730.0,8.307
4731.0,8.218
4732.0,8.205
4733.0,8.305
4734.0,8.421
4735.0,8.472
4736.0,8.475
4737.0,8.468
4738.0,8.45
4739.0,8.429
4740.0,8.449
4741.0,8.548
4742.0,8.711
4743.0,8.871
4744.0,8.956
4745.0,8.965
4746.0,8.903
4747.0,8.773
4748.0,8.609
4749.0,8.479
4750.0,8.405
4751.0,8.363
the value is 2.96 angstrom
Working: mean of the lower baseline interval 8.67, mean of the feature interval 8.26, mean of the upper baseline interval 8.4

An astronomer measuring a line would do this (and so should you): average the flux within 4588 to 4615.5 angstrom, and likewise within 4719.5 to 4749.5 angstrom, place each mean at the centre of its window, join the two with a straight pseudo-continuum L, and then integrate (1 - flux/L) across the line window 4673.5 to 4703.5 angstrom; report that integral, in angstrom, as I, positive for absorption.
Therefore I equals 1.5 angstrom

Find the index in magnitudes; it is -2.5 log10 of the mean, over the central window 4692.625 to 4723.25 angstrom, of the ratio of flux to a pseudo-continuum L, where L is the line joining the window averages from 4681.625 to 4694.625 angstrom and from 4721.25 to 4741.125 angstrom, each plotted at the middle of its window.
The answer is 0.04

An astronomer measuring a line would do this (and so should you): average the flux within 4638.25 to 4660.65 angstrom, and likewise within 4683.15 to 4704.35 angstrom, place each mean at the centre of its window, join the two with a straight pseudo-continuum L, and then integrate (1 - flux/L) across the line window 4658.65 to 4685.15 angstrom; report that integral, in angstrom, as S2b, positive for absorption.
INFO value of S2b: 0.2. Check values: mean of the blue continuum 8.12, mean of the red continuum 8.09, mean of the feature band 8.04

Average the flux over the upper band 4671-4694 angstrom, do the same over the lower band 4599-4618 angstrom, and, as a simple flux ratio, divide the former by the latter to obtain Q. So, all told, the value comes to 0.93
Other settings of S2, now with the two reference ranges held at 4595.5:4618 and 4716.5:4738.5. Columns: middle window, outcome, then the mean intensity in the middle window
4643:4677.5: 2.03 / 8.02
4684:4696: 0.31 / 8.24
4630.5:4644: 0.21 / 8.43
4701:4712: 0.87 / 7.76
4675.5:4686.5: 0.50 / 8.09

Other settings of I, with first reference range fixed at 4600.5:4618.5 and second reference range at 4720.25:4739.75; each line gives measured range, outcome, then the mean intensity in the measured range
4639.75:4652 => 0.8 angstrom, 8.07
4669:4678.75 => 0.9 angstrom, 7.75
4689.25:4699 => 0.4 angstrom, 8.22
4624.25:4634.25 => 0.0 angstrom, 8.72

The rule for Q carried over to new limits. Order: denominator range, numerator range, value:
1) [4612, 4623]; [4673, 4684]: 0.89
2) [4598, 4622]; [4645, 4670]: 0.93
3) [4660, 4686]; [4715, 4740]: 1.04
